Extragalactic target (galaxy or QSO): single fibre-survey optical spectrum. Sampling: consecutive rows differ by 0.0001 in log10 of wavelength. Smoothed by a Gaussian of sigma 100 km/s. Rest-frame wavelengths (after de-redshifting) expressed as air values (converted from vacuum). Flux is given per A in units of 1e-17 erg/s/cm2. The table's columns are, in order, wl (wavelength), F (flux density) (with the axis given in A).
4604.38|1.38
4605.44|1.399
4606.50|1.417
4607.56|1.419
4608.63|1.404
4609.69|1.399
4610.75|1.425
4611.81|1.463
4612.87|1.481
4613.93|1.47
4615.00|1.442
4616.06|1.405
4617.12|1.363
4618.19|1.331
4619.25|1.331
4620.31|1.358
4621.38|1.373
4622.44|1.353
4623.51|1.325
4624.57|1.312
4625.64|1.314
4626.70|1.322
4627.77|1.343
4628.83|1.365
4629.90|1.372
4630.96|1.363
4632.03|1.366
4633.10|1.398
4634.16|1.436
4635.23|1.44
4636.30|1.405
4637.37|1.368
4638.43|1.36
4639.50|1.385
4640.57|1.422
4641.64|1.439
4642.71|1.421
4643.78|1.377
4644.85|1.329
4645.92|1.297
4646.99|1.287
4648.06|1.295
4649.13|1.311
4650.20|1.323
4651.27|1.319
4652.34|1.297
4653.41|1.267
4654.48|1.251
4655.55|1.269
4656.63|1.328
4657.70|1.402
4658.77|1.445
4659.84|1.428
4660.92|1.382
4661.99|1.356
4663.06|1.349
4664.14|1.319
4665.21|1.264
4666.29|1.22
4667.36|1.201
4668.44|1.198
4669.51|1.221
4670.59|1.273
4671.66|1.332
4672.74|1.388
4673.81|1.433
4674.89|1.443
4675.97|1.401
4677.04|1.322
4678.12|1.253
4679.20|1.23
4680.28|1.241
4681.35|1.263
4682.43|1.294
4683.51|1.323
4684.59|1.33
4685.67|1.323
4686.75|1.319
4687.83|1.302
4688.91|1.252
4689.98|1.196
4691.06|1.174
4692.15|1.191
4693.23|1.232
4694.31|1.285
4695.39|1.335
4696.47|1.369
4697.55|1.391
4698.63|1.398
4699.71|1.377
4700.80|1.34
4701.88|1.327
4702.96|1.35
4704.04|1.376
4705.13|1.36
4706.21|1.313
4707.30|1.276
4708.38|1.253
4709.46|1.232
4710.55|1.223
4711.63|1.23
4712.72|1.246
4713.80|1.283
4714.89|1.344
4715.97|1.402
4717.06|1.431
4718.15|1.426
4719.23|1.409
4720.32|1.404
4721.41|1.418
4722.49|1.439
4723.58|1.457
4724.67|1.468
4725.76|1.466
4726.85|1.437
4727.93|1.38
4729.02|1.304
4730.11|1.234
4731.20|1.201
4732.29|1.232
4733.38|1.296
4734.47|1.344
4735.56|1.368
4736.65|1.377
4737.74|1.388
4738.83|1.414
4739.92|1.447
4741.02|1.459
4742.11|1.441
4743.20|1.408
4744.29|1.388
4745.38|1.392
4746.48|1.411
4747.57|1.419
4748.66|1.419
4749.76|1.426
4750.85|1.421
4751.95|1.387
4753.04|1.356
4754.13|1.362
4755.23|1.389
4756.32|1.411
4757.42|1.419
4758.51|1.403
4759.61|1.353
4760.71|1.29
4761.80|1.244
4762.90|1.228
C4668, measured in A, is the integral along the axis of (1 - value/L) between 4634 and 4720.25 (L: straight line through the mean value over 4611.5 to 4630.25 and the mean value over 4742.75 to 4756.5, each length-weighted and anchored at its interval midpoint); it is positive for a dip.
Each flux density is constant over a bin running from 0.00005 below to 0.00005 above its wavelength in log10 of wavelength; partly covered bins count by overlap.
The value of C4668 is 3.8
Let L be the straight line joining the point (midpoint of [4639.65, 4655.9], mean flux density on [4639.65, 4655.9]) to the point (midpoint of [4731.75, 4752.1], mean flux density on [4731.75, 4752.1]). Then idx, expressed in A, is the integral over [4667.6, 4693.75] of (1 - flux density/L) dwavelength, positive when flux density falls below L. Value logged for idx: 1.21 A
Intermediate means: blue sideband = 1.33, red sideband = 1.39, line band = 1.29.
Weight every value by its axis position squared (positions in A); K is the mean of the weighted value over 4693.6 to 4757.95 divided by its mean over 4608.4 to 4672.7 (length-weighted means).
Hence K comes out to 1.05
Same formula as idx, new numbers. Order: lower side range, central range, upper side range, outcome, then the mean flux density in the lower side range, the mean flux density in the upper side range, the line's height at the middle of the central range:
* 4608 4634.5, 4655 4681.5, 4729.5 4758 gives 1.2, 1.38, 1.38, 1.38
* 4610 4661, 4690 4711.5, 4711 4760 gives 1.2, 1.37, 1.38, 1.38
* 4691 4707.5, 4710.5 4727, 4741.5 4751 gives -0.3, 1.32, 1.41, 1.36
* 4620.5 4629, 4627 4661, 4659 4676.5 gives -0.6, 1.34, 1.33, 1.33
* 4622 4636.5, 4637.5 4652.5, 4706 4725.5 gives 0.1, 1.36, 1.35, 1.36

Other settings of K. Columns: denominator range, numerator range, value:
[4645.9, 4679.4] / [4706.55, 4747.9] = 1.06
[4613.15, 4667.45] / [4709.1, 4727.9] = 1.05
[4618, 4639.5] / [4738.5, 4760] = 1.09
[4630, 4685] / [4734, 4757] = 1.09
